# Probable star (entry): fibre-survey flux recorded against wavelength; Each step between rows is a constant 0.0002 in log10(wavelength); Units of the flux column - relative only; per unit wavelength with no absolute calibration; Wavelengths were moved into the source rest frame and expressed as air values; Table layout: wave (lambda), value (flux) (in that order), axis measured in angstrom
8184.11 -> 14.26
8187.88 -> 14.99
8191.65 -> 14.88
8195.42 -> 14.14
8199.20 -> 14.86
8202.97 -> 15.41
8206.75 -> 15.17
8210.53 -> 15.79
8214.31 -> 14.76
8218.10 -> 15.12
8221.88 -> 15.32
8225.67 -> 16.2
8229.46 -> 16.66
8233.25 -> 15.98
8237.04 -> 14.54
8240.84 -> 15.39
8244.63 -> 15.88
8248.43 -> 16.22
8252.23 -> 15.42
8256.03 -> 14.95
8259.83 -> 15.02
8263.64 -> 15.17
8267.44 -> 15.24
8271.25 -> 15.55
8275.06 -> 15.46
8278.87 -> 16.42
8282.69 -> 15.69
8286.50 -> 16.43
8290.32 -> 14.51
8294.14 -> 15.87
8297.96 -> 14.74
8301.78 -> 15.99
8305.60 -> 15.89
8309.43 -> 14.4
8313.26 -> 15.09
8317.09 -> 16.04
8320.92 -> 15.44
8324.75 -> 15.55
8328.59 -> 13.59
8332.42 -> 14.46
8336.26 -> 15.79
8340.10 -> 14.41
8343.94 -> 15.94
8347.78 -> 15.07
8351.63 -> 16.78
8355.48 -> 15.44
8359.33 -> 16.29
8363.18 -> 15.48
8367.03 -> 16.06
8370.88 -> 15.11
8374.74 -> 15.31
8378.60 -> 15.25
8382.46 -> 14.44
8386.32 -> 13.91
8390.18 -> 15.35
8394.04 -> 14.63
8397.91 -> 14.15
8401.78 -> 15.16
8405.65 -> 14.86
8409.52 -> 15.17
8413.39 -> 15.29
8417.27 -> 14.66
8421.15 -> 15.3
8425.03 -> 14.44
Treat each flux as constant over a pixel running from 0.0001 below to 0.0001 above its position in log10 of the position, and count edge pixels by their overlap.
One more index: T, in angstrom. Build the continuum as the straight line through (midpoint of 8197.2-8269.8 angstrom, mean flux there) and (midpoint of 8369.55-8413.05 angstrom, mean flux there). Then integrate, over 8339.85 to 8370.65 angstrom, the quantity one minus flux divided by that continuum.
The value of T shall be -1.5 angstrom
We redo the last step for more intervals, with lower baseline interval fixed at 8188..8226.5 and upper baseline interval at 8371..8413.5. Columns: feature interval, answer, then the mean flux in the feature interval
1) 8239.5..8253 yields -0.62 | 15.8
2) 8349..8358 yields -0.68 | 16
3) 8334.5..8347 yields -0.35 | 15.4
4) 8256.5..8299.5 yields -1.22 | 15.5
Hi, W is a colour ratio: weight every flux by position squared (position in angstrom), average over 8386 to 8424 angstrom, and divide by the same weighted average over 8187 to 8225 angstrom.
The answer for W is 1.0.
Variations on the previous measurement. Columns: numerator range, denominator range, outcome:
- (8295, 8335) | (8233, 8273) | 1.00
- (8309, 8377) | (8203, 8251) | 1.01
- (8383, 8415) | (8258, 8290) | 0.98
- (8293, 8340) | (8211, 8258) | 1.00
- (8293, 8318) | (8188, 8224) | 1.05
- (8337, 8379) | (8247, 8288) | 1.02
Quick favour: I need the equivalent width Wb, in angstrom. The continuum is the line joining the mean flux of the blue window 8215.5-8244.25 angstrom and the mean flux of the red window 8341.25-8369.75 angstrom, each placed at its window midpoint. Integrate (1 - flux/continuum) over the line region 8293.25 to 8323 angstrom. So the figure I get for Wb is 0.58 angstrom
